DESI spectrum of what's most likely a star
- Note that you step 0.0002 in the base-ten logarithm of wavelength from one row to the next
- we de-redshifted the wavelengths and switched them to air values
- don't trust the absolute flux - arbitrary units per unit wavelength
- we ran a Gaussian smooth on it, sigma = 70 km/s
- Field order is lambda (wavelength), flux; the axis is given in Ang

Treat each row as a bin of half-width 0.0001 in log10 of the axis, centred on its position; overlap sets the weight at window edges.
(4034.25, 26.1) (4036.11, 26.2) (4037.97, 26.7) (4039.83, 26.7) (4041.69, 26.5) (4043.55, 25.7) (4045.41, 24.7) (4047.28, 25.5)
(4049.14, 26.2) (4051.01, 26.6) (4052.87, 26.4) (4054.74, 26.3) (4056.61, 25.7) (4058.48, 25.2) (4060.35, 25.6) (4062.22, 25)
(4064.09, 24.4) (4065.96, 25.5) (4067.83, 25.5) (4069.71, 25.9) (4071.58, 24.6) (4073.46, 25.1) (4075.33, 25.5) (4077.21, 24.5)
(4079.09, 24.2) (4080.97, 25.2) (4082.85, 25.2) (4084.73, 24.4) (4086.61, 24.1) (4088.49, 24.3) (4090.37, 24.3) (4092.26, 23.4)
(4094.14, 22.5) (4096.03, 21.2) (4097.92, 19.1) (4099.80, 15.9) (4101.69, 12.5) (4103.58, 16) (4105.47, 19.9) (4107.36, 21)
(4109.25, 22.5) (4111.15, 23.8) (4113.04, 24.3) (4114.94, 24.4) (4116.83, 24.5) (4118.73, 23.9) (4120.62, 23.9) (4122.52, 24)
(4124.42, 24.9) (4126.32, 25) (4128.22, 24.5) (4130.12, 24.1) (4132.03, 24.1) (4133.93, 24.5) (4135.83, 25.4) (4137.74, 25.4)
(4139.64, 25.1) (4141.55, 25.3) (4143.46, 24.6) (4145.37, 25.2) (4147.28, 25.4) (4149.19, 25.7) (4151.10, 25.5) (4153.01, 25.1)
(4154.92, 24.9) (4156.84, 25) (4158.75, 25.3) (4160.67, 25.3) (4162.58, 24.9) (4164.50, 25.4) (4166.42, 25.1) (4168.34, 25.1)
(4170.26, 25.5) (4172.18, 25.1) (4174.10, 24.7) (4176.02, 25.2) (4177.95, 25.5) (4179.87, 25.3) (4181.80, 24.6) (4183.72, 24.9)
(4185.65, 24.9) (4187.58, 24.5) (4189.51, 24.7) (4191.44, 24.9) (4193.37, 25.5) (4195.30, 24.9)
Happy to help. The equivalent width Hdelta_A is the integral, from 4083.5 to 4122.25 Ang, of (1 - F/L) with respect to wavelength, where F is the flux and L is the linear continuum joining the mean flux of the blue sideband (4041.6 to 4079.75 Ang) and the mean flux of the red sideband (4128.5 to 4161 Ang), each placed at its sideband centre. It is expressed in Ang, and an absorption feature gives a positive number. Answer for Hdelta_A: 5.18 Ang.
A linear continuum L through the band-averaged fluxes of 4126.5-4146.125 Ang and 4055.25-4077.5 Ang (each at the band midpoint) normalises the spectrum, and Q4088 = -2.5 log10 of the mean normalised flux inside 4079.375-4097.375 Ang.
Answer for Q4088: 0.06 mag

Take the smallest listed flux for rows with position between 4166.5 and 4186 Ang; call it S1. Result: 24.6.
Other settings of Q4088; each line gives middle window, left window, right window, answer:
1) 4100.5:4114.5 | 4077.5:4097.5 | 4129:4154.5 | 0.20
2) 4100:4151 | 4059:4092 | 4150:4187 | 0.07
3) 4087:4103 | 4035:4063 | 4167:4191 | 0.25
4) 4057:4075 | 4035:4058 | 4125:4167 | 0.03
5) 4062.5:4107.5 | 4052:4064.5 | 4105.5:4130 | 0.09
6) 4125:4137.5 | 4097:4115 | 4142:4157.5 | -0.08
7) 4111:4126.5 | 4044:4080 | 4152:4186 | 0.04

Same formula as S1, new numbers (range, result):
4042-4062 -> 24.7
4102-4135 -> 16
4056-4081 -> 24.2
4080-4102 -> 12.5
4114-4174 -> 23.9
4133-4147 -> 24.5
